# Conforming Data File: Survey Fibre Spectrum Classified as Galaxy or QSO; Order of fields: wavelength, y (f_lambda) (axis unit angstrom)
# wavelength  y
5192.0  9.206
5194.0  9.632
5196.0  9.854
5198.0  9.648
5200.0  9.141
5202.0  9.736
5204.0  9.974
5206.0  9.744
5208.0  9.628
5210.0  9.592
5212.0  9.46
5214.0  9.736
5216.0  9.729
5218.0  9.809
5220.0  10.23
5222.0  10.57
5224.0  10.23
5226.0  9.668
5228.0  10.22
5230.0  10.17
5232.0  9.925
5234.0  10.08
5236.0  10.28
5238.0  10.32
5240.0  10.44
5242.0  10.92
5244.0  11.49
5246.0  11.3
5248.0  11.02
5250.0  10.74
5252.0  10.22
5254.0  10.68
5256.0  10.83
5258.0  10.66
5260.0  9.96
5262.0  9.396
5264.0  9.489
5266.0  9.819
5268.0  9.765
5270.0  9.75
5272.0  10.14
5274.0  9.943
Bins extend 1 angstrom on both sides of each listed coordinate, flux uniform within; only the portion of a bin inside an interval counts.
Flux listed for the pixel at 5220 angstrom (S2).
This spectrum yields 10.23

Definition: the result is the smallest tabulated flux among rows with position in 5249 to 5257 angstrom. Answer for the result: 10.22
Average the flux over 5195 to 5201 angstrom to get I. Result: 9.55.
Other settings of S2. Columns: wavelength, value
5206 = 9.744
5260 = 9.96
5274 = 9.943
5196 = 9.854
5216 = 9.729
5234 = 10.08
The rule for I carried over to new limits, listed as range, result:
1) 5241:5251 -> 11.1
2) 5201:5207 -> 9.82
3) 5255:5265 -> 10.1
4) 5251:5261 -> 10.5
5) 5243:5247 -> 11.4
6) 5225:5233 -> 10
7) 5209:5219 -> 9.67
